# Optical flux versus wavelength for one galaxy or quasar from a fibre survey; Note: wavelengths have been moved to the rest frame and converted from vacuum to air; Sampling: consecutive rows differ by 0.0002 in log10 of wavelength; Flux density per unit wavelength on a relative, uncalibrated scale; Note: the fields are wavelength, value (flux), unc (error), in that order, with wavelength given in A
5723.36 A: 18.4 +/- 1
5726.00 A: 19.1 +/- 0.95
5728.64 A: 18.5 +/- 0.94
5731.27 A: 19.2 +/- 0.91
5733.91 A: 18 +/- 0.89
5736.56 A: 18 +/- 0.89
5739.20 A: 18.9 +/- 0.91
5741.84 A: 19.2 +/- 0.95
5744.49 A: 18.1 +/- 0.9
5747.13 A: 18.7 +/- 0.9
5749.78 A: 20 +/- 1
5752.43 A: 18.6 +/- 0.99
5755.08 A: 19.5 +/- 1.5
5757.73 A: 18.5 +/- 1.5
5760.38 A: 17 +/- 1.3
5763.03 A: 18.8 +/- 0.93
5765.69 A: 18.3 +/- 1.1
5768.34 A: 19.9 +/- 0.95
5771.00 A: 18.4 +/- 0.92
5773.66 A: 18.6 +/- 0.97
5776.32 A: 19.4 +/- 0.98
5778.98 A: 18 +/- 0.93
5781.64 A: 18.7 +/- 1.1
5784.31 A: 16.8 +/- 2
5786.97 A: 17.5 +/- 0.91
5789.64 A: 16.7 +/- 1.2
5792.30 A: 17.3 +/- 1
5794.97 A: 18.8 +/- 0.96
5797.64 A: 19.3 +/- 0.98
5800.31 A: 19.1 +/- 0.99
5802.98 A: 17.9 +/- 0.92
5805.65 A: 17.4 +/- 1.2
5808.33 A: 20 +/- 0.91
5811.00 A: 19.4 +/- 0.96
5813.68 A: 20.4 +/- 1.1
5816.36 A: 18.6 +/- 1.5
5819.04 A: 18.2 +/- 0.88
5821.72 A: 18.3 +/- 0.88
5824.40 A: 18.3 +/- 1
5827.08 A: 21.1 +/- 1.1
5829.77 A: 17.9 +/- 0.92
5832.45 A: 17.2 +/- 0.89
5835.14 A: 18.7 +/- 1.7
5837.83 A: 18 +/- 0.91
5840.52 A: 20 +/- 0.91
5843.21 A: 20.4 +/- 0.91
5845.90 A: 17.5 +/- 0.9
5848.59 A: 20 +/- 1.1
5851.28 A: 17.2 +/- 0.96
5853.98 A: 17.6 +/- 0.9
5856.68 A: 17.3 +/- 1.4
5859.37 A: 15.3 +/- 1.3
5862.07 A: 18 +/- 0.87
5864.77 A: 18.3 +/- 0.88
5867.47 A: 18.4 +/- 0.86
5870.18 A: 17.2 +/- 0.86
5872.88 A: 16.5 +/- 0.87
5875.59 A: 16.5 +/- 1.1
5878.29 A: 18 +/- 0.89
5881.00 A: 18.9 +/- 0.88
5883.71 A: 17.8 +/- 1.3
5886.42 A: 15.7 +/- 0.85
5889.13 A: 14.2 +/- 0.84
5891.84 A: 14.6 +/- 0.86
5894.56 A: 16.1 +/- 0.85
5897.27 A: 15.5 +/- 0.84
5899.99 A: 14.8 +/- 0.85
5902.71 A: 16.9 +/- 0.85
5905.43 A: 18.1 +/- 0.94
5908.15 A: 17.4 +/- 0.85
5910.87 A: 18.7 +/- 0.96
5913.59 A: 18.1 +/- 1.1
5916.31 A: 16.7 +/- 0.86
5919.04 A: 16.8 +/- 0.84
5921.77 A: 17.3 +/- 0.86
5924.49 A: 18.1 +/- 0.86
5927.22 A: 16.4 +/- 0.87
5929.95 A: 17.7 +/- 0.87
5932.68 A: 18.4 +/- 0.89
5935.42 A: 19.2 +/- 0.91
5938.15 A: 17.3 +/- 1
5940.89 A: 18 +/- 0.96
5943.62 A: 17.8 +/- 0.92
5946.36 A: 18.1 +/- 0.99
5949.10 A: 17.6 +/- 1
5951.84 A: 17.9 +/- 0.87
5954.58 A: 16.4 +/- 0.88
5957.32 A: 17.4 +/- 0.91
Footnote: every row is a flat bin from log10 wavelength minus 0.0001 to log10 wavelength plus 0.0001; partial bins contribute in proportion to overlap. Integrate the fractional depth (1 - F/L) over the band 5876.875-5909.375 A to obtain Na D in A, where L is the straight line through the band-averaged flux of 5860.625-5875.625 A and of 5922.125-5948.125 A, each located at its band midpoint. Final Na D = 2.1 A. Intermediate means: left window 17.5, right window 17.9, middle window 16.5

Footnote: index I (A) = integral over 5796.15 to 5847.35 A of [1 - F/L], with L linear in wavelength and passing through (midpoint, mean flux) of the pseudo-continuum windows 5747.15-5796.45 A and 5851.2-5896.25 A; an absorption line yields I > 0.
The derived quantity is -3.4 A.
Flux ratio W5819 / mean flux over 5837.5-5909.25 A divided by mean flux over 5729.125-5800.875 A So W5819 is 0.9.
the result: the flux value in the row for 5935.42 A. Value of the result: 19.2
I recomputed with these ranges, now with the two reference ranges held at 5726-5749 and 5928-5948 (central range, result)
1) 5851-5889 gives 2.1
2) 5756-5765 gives 0.2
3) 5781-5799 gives 0.6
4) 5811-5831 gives -0.7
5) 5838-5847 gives -0.4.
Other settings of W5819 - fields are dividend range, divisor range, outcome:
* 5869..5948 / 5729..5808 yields 0.93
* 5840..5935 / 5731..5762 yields 0.93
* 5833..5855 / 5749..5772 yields 0.99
